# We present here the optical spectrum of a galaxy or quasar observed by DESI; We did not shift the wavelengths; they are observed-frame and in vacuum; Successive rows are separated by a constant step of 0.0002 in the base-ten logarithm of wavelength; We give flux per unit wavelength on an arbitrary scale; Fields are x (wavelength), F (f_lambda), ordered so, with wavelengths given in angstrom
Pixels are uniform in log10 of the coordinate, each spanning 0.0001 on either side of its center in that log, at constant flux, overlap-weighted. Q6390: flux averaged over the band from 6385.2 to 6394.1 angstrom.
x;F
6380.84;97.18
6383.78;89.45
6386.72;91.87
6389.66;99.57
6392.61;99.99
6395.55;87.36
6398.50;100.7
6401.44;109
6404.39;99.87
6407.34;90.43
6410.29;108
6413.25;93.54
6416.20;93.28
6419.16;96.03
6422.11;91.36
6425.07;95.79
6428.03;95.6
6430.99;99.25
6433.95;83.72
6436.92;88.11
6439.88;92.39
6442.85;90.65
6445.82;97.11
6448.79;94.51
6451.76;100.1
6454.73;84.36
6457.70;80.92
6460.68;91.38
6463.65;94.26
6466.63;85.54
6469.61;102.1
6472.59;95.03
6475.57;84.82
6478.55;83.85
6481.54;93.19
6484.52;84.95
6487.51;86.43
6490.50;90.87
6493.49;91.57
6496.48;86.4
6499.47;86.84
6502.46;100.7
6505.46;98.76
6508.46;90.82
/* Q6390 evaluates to 97.1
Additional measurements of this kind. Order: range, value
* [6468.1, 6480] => 91.5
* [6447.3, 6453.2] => 97.3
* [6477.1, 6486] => 87.3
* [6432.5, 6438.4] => 85.9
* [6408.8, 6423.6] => 96.4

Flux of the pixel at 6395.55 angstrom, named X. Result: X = 87.36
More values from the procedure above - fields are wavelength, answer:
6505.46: 98.76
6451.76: 100.1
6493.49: 91.57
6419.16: 96.03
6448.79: 94.51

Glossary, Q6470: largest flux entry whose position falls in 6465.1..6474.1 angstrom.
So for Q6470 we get 102.1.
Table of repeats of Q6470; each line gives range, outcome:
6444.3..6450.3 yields 97.11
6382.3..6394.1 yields 99.99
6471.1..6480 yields 95.03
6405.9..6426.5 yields 108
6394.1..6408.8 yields 109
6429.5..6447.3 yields 99.25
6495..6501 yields 86.84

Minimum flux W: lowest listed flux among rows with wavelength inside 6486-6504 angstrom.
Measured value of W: 86.4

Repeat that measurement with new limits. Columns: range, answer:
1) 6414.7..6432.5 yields 91.36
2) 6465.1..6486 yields 83.85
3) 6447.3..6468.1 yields 80.92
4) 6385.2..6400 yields 87.36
